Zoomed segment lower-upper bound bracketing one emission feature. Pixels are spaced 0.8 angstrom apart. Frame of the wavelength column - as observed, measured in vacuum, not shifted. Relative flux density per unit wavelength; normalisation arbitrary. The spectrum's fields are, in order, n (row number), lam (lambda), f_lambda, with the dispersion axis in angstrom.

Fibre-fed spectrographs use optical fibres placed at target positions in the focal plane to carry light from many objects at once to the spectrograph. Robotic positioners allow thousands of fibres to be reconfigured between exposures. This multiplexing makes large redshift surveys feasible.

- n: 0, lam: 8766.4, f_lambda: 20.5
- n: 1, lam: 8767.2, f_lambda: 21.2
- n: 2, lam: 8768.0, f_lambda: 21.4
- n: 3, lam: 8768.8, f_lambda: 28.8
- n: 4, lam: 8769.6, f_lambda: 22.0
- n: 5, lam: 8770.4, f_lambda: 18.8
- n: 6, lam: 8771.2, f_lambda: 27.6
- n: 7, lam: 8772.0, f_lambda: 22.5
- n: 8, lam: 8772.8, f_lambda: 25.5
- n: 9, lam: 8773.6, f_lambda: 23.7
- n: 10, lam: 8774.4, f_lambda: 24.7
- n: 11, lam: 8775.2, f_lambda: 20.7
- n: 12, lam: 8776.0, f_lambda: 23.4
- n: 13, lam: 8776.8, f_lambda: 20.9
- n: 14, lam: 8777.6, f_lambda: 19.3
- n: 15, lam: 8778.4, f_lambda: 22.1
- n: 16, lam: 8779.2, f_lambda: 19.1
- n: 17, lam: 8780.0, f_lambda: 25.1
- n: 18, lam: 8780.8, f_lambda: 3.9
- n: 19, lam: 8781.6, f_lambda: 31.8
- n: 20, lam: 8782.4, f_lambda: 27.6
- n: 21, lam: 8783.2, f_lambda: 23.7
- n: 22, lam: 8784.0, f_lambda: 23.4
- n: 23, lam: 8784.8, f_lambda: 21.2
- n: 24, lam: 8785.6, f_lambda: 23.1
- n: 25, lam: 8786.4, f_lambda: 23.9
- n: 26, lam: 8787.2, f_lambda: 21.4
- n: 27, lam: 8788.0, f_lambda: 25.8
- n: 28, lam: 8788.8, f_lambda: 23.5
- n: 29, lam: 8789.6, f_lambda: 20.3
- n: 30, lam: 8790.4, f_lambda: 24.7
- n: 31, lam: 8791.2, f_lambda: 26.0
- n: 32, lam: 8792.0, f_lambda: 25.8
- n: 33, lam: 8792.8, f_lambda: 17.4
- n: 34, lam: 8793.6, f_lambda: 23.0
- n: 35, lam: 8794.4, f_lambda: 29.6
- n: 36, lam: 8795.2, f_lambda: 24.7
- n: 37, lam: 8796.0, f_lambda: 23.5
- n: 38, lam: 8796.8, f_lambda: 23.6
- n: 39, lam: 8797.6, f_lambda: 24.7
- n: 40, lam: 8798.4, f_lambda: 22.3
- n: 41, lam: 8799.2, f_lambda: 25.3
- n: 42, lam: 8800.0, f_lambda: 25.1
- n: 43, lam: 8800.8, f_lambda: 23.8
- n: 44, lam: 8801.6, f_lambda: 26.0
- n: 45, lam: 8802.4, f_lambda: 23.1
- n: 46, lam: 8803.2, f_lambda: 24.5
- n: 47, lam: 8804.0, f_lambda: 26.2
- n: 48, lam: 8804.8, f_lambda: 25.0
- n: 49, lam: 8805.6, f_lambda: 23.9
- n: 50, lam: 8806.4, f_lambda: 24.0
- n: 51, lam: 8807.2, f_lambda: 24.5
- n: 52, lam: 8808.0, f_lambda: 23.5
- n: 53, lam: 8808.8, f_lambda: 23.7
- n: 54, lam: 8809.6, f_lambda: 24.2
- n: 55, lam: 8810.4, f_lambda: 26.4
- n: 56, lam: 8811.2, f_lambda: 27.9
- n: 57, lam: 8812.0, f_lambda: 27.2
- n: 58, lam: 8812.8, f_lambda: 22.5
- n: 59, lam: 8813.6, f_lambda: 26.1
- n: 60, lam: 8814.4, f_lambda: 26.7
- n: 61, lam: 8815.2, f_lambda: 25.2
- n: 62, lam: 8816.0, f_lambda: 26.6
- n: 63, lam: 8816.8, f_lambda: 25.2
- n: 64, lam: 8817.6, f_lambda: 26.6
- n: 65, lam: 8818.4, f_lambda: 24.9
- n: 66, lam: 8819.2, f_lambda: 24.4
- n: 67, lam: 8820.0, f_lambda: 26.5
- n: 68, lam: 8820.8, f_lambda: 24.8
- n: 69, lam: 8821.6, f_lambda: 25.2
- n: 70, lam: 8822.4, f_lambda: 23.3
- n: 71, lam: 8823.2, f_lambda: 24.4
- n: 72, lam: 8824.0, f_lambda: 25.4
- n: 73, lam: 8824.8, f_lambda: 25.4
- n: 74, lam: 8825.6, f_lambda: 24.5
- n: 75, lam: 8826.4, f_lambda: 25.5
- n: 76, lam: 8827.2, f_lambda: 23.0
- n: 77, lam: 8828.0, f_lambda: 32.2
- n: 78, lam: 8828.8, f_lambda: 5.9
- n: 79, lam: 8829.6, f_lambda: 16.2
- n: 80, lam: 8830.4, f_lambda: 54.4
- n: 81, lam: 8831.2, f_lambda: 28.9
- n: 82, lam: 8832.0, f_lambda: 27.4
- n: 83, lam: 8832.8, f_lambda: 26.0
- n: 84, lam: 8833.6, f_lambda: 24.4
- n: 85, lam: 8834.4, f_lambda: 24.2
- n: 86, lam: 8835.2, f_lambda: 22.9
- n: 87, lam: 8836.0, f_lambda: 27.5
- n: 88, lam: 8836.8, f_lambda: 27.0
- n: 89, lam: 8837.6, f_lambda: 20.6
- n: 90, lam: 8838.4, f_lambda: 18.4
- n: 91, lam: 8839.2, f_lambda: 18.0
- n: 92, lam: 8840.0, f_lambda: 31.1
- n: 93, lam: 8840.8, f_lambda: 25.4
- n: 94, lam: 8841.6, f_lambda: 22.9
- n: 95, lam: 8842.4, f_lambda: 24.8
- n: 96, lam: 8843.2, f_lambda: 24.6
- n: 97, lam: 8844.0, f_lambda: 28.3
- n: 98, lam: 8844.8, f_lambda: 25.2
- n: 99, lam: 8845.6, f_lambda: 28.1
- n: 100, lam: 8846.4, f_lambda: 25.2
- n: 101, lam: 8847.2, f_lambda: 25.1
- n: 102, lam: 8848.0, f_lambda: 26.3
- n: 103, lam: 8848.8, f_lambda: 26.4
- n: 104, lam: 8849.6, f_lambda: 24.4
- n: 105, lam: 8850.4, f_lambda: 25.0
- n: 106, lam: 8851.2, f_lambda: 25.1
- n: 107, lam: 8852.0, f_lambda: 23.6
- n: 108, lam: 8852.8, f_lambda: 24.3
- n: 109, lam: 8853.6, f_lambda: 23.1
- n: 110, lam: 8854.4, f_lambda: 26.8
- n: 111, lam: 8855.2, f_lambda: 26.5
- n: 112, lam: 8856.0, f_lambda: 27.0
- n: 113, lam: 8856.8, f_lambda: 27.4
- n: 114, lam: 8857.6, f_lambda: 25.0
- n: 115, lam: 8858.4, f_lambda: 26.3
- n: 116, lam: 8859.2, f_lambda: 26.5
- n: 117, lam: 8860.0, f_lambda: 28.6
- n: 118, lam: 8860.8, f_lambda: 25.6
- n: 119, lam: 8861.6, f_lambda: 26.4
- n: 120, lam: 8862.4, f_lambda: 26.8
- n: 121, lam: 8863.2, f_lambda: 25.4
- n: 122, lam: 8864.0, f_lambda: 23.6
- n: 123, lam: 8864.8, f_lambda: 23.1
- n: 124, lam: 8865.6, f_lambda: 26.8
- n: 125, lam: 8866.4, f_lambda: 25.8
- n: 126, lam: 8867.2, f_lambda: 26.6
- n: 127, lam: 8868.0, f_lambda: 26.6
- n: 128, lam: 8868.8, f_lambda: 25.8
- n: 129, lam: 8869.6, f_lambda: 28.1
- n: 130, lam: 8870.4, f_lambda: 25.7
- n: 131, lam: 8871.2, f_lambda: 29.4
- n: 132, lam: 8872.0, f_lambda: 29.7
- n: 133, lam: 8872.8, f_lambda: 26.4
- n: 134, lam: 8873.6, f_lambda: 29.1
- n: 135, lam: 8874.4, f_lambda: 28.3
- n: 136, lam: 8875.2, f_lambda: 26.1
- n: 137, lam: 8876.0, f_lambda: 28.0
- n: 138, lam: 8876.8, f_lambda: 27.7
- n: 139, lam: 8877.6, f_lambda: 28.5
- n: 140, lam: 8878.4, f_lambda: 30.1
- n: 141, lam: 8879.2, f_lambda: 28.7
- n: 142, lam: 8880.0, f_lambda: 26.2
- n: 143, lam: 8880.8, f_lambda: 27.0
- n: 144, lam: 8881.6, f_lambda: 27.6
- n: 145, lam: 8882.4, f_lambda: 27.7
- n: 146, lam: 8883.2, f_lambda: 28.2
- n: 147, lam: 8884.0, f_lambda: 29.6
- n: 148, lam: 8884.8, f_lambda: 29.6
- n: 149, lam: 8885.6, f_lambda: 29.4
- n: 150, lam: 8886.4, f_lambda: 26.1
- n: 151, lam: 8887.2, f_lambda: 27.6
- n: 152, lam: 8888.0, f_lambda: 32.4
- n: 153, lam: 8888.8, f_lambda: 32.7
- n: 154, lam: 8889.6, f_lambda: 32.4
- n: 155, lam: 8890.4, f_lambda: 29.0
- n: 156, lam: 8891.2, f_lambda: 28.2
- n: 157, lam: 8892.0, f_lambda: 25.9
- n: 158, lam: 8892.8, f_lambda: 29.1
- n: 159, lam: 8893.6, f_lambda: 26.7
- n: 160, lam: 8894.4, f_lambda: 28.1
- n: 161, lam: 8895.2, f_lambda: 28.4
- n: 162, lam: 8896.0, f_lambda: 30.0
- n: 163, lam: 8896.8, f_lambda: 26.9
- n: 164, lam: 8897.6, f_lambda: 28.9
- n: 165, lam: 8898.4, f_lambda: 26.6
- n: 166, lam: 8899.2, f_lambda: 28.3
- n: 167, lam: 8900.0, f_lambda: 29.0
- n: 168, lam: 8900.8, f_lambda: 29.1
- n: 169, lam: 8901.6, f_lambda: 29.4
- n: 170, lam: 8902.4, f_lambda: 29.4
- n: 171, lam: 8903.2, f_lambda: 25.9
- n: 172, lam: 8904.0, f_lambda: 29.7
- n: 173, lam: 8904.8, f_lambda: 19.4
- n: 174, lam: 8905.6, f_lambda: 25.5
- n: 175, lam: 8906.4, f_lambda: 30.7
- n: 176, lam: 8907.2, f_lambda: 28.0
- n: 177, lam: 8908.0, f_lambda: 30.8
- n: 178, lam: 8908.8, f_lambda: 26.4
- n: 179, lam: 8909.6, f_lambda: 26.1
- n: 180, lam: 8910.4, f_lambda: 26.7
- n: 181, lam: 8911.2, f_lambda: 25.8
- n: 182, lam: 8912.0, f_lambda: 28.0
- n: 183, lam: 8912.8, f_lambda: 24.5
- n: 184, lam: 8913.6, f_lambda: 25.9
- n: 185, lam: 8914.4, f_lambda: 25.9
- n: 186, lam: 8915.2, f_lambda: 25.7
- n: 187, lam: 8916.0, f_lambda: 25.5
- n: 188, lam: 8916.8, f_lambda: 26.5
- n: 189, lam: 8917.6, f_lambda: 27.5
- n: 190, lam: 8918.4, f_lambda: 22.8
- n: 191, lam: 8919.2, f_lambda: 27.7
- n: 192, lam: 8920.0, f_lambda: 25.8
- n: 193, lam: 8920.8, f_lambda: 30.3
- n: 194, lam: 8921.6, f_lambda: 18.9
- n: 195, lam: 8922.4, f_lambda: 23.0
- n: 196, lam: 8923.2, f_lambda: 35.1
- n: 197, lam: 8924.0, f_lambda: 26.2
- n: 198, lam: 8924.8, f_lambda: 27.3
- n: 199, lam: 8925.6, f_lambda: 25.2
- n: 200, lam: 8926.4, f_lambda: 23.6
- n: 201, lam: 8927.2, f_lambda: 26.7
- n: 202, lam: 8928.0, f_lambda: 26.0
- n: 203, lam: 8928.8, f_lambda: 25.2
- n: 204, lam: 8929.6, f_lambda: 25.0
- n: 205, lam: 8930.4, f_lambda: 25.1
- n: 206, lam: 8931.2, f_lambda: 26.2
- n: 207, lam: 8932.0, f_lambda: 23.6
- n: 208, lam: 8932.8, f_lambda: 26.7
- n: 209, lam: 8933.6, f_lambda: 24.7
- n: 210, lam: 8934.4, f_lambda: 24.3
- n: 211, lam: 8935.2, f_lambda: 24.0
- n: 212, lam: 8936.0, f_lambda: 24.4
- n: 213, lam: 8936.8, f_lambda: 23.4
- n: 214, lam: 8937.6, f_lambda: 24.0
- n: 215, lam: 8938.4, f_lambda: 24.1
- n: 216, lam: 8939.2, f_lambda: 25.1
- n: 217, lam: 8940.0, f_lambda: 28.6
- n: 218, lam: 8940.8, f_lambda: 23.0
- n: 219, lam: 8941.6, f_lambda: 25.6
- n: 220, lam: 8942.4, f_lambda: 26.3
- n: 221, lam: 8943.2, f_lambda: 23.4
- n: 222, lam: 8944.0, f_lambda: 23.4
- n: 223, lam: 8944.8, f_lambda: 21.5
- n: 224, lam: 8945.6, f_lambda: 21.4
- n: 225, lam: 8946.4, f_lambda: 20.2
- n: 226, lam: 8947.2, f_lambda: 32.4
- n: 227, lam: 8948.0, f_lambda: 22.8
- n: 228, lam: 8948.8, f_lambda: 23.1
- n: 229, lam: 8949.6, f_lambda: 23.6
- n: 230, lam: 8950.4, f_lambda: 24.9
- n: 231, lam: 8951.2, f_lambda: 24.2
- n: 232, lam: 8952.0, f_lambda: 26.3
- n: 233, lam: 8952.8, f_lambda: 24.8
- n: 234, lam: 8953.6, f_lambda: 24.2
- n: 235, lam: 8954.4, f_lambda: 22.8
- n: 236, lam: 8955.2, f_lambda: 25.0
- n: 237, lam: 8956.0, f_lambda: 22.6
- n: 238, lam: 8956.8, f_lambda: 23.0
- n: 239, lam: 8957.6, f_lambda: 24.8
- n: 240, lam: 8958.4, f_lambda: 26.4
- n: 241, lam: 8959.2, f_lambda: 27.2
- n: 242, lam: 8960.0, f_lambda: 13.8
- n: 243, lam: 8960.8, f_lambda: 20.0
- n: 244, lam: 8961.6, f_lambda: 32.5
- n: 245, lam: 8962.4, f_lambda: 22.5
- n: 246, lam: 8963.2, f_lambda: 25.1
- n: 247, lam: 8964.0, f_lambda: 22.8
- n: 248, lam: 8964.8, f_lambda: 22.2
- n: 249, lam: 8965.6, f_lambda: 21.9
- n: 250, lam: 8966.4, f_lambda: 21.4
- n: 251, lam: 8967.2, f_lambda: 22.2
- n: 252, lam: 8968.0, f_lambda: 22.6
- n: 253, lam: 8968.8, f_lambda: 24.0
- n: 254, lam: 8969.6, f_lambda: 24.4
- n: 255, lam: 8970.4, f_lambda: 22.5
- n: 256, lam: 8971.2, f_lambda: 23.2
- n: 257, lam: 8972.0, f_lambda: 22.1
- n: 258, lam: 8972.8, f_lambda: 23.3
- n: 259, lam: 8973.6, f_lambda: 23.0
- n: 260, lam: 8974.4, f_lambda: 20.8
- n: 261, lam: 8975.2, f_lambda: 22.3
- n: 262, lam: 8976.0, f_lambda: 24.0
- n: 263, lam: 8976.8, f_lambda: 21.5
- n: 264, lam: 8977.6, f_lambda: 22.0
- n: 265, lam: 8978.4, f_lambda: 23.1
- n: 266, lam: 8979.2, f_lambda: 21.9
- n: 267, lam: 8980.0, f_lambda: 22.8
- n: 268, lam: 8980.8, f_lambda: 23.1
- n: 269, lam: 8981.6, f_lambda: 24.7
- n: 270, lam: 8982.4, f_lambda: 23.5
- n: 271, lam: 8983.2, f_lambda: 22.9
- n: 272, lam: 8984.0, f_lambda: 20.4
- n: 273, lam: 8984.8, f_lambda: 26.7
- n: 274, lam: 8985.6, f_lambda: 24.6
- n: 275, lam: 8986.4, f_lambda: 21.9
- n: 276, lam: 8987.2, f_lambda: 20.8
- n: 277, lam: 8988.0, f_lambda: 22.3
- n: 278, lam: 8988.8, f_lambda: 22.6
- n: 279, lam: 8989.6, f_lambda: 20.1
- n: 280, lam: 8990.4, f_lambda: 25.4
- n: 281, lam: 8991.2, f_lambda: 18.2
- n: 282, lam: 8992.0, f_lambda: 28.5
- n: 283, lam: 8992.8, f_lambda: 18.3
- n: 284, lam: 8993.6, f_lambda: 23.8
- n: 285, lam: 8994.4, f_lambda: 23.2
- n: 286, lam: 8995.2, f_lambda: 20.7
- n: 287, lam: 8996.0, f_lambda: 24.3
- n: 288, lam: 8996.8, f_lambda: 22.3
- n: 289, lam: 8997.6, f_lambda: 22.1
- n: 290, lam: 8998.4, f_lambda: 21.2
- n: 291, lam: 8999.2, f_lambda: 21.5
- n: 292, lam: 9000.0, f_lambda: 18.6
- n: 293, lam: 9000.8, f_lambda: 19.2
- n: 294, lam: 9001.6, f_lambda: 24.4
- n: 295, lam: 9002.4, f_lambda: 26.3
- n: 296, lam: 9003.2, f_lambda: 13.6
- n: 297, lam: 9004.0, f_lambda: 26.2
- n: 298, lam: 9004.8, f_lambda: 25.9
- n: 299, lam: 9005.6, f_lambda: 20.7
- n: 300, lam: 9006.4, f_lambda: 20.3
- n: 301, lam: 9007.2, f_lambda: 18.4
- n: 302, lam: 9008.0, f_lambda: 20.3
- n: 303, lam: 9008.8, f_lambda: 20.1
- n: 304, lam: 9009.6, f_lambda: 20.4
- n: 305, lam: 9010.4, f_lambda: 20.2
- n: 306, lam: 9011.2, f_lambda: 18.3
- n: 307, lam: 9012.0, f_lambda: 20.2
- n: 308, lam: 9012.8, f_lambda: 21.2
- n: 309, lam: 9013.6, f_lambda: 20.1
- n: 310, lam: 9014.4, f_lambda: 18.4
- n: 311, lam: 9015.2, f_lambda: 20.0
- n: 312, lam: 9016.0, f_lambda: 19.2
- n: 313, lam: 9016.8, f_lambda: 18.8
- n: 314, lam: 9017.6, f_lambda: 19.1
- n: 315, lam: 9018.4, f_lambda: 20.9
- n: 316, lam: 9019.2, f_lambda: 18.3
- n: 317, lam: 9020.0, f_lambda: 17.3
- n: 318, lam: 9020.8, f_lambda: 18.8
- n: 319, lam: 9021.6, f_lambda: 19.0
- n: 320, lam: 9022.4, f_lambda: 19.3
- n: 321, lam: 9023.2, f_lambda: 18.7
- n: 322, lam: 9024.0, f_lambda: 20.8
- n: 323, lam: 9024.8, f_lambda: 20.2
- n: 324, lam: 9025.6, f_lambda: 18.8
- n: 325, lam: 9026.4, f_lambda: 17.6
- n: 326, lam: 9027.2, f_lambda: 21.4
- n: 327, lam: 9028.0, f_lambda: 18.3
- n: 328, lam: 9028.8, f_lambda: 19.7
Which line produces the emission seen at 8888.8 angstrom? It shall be C III] 1909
